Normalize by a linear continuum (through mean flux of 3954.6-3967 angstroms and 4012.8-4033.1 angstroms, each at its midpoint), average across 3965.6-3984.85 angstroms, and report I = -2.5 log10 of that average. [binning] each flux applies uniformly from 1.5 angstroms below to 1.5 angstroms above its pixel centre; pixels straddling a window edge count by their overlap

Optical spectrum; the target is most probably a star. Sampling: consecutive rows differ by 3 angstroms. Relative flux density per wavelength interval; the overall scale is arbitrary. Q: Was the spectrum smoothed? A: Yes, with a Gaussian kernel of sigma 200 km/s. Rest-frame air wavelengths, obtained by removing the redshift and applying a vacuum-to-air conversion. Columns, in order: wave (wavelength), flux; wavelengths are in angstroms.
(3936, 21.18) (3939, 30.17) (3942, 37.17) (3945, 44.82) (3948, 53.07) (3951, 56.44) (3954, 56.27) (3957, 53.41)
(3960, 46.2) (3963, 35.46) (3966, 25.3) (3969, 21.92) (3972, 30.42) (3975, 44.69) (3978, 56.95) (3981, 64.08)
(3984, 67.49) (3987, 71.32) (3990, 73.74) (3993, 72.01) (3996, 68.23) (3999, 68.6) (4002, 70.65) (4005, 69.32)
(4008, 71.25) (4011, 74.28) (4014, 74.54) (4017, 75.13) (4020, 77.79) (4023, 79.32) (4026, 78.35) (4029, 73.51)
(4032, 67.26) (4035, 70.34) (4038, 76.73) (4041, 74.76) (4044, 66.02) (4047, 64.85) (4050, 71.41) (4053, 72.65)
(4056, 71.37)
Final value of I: 0.13 mag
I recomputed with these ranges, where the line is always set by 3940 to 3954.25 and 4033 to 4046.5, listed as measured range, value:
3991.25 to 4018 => -0.15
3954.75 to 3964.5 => 0.12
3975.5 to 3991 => -0.14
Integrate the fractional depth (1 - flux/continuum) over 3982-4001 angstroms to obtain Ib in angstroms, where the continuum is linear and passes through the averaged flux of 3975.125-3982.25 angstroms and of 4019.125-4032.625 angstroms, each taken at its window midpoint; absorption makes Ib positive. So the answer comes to -2.4 angstroms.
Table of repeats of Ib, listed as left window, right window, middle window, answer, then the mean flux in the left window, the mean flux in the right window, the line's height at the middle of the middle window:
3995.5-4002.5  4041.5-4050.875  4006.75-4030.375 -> -2.4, 69.1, 67.9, 68.6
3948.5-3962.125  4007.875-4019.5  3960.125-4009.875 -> 6.0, 52.3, 74.4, 63.5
